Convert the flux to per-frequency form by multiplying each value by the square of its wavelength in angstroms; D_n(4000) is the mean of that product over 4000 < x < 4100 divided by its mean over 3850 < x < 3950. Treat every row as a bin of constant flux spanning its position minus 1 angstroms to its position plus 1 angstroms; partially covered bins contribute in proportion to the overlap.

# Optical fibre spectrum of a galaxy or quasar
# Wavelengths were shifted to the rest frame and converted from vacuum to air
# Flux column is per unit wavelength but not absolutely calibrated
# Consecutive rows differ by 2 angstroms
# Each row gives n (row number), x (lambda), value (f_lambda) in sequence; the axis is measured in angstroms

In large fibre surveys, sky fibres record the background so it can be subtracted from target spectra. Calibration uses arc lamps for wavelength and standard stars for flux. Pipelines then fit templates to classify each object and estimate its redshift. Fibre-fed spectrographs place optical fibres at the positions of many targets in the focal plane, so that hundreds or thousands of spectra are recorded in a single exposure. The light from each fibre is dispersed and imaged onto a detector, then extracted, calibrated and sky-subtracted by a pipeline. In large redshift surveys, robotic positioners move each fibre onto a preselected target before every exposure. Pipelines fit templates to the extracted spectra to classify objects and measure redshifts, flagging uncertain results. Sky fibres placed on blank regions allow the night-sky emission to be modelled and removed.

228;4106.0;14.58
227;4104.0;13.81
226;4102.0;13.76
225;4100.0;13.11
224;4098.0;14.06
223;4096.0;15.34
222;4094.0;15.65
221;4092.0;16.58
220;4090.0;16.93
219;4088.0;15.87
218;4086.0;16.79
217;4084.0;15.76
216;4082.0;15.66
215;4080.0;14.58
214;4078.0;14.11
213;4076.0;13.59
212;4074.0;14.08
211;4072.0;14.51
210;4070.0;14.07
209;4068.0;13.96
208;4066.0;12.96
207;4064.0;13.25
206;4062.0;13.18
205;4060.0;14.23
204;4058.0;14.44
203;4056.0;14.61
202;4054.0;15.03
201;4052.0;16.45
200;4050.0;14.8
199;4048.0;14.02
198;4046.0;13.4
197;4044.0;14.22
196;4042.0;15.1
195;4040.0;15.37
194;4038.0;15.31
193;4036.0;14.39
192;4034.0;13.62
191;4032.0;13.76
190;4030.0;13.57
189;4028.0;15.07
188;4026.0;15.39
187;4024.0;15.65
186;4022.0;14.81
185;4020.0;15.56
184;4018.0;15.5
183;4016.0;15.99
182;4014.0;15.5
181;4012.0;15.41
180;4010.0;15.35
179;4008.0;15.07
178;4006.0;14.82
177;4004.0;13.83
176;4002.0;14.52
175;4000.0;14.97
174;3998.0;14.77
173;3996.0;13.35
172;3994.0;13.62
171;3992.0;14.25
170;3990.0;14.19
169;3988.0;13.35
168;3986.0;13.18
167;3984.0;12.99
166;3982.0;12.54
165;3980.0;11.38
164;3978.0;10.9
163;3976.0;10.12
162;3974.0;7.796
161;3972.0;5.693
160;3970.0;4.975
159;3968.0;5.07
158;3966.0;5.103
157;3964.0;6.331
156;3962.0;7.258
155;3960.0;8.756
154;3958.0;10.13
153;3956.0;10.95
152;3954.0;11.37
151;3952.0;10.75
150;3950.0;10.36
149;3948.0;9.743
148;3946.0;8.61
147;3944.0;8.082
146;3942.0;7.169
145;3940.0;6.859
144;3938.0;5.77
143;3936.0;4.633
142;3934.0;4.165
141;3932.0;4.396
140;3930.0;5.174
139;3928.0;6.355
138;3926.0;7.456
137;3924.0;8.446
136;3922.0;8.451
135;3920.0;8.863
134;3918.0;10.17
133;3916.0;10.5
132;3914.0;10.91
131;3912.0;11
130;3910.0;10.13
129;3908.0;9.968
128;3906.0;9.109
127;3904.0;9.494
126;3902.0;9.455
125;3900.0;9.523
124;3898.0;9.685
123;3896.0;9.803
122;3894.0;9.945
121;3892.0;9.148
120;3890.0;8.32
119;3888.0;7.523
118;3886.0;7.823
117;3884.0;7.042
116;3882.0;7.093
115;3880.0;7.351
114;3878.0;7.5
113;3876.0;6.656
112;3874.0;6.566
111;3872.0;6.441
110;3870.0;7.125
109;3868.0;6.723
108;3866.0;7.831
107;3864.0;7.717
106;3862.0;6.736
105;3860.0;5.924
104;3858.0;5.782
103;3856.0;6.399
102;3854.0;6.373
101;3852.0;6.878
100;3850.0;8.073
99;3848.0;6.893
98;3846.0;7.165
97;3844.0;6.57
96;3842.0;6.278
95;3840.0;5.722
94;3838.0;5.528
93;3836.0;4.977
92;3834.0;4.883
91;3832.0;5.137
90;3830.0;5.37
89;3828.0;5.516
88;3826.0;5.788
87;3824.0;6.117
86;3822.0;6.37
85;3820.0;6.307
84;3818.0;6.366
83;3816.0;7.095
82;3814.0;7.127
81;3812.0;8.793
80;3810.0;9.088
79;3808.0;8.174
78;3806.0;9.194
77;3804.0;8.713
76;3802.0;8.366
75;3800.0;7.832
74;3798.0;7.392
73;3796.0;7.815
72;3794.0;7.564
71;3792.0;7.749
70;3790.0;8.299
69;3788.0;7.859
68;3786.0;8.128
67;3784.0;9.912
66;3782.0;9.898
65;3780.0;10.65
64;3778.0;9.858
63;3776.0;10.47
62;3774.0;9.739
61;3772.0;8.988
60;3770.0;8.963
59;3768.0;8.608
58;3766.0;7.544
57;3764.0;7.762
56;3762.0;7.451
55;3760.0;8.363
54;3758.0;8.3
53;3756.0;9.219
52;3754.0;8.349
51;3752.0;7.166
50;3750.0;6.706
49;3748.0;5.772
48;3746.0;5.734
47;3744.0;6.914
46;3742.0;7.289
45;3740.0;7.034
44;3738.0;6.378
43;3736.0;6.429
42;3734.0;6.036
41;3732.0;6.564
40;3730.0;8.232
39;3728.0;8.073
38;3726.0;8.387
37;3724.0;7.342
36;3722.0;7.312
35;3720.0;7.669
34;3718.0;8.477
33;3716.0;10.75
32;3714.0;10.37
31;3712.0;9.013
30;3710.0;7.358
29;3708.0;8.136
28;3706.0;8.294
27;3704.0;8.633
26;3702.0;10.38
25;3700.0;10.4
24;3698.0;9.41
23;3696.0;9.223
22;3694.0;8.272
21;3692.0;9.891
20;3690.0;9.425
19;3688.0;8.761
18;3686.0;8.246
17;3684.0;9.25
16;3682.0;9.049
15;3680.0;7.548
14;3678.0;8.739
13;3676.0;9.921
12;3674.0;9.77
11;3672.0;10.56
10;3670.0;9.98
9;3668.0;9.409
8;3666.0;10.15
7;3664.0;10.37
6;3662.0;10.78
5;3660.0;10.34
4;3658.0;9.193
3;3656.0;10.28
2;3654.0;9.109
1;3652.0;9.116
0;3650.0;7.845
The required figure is 2.0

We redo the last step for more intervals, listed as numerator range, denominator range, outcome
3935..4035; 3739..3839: 1.68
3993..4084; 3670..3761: 2.08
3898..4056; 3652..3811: 1.50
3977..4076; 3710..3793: 2.02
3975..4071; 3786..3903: 2.14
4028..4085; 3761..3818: 1.94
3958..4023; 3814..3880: 2.02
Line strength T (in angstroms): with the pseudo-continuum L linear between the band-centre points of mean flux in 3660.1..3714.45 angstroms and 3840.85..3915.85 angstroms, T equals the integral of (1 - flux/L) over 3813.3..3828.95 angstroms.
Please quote 3.8 angstroms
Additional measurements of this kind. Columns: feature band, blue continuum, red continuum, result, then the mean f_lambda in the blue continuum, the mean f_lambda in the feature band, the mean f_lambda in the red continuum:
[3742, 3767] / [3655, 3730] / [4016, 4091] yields 6.63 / 9.15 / 7.43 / 14.7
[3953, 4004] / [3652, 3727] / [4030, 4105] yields 9.92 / 9.19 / 10.8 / 14.6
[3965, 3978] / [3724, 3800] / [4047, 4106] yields 5.90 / 7.98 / 6.8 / 14.7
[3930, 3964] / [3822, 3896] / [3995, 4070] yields 9.13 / 6.78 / 7.93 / 14.6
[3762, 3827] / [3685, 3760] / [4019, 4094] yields 8.89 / 8.11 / 8.19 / 14.7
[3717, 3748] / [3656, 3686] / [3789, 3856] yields 5.08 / 9.62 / 7.15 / 6.95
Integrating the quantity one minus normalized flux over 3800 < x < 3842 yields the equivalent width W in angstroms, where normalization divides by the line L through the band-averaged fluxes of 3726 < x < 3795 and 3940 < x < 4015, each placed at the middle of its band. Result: 9.9 angstroms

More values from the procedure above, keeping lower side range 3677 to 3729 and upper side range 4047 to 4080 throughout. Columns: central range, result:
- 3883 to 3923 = 8.3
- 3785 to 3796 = 2.4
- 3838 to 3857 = 7.5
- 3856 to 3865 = 3.7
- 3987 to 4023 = -3.7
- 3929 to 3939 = 6.1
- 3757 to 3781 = 2.2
